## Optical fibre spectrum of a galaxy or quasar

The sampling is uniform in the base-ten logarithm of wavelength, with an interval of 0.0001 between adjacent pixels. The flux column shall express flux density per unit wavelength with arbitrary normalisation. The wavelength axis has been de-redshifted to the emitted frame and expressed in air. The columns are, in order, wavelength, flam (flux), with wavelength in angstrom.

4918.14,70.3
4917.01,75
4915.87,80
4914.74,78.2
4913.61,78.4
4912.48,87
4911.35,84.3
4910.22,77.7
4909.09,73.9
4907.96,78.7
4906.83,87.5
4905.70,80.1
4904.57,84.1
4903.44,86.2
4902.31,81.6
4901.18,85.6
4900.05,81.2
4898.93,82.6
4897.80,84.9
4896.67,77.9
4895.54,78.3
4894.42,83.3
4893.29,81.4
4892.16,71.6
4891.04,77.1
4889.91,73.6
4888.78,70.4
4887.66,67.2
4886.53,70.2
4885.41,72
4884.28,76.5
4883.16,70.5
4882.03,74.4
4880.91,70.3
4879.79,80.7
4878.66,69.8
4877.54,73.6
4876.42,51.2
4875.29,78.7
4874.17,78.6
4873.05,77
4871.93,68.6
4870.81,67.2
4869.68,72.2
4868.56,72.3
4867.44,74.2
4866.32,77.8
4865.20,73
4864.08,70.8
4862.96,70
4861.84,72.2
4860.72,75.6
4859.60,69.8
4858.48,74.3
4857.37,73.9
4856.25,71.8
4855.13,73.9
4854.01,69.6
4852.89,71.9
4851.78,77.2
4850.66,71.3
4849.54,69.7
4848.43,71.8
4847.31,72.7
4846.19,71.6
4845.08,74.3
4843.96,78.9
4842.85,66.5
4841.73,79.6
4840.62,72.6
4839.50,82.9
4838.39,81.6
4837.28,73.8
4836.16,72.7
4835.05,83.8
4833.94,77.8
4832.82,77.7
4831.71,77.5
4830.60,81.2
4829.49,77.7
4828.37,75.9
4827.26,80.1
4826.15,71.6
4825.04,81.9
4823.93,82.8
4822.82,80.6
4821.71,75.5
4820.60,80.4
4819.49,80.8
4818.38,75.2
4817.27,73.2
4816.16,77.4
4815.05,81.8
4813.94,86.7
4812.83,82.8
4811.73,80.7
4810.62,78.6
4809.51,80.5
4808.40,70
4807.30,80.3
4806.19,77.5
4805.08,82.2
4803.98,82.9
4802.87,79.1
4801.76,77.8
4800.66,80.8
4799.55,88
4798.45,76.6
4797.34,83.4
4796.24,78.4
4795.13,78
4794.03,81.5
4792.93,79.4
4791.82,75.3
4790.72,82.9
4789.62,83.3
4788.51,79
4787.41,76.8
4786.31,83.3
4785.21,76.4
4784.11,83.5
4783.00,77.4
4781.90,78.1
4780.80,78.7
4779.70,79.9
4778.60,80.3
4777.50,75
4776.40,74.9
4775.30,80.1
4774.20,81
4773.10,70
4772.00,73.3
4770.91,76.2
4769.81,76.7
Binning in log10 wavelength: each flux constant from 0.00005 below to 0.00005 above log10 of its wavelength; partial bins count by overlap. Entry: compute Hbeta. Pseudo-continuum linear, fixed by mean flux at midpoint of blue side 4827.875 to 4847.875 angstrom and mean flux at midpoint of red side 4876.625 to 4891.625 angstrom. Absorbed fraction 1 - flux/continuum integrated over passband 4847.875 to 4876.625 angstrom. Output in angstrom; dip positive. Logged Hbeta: 0.8 angstrom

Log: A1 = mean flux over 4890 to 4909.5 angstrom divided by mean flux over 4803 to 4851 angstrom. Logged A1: 1.04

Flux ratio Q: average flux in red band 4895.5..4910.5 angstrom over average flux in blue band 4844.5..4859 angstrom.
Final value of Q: 1.12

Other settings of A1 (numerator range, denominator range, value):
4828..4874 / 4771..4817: 0.94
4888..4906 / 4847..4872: 1.10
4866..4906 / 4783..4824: 0.95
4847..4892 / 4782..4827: 0.91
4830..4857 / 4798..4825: 0.94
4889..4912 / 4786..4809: 1.01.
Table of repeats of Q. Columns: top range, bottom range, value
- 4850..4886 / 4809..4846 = 0.93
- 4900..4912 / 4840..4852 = 1.12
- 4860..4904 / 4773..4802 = 0.94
